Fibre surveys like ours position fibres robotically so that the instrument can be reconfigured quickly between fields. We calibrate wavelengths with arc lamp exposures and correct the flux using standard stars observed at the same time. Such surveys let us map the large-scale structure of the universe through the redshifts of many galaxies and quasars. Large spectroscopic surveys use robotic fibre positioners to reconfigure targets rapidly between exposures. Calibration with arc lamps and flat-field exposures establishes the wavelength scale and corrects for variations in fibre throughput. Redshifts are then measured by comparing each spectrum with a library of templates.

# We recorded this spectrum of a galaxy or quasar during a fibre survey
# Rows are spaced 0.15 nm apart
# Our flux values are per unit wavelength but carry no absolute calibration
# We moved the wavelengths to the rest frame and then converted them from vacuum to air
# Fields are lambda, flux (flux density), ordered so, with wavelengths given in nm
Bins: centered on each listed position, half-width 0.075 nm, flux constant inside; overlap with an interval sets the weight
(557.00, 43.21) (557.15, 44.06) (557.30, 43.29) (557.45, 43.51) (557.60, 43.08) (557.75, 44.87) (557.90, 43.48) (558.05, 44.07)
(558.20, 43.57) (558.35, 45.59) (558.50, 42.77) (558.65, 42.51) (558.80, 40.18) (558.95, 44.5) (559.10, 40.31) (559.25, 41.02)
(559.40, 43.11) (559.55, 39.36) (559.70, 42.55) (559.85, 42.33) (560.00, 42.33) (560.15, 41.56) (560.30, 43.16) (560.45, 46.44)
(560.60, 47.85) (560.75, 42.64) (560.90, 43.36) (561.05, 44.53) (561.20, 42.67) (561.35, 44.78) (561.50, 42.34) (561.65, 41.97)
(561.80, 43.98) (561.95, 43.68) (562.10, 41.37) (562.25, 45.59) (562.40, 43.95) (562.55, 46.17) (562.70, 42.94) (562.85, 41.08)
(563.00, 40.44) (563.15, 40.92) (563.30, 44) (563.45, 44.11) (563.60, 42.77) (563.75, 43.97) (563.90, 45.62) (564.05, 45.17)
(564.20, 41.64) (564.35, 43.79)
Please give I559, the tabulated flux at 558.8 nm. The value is 40.18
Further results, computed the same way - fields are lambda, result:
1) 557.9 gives 43.48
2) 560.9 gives 43.36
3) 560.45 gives 46.44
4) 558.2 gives 43.57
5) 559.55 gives 39.36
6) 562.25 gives 45.59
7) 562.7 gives 42.94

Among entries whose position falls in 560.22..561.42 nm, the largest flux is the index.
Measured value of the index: 47.85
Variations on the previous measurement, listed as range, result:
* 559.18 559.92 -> 43.11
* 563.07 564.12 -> 45.62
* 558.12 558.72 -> 45.59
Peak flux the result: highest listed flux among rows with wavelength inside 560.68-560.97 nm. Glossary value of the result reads 43.36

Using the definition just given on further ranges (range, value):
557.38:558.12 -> 44.87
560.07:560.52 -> 46.44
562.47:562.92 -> 46.17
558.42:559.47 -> 44.5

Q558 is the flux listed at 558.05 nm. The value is 44.07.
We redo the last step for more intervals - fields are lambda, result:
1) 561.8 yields 43.98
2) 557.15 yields 44.06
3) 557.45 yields 43.51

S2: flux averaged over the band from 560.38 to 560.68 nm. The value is 47.1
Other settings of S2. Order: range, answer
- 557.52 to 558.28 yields 43.8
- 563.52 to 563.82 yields 43.4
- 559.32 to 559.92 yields 41.8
